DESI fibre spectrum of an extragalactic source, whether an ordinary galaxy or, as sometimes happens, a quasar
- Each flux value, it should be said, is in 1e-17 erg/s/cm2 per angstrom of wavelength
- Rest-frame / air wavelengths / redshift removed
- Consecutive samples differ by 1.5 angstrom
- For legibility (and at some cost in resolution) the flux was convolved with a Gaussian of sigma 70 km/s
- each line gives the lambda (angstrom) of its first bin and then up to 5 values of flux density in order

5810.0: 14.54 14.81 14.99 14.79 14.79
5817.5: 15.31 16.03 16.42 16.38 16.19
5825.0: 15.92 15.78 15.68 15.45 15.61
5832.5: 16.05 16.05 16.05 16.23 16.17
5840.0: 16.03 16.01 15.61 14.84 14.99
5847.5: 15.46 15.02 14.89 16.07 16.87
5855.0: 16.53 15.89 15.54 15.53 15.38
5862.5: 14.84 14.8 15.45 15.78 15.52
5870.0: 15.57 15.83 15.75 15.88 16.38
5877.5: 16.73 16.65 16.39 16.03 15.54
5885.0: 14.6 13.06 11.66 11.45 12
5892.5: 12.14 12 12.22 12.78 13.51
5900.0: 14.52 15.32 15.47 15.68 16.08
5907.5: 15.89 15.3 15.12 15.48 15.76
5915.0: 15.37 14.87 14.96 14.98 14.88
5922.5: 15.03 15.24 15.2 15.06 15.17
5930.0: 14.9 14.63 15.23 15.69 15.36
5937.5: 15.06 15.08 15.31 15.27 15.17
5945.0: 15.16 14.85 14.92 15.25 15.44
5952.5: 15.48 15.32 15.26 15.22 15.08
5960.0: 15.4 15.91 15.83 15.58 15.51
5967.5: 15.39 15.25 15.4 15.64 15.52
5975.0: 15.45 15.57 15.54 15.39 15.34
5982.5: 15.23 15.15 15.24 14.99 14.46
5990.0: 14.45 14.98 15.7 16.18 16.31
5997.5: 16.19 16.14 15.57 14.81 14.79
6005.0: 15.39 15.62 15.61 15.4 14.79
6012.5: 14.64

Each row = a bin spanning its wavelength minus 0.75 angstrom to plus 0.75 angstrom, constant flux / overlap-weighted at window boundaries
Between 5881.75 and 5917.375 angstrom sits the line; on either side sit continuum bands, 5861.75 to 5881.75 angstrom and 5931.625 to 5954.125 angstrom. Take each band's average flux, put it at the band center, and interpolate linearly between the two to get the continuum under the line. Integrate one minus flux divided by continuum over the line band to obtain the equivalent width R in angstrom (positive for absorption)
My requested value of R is 3.1 angstrom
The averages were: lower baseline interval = 15.8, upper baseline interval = 15.2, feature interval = 14.2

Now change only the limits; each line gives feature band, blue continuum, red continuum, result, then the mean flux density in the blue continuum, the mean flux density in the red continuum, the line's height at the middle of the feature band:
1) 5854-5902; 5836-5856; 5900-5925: 2.5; 15.8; 15.3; 15.5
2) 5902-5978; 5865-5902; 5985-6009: -1.9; 14.5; 15.4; 14.9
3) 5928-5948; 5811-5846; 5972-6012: 0.4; 15.7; 15.4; 15.5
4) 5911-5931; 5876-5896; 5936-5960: -0.6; 14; 15.2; 14.7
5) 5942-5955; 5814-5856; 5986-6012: 0.2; 15.8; 15.4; 15.5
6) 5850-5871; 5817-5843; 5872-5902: -0.8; 16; 14.2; 15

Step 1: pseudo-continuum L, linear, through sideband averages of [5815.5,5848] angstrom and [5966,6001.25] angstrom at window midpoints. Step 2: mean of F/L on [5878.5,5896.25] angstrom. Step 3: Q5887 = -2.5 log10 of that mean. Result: 0.15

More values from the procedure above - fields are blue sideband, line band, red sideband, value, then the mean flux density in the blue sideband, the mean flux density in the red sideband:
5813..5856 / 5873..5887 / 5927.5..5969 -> -0.01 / 15.7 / 15.3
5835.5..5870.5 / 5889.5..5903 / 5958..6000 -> 0.19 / 15.6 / 15.5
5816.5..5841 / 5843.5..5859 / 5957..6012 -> 0.02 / 15.9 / 15.4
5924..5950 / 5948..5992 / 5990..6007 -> 0.00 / 15.1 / 15.6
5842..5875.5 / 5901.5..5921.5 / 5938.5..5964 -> 0.00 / 15.6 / 15.3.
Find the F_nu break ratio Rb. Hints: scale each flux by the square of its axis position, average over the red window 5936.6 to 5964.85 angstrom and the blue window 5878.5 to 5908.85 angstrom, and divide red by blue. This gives 1.10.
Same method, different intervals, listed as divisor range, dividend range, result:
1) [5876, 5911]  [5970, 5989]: 1.10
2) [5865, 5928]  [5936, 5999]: 1.06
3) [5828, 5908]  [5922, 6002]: 1.05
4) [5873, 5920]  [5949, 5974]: 1.08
